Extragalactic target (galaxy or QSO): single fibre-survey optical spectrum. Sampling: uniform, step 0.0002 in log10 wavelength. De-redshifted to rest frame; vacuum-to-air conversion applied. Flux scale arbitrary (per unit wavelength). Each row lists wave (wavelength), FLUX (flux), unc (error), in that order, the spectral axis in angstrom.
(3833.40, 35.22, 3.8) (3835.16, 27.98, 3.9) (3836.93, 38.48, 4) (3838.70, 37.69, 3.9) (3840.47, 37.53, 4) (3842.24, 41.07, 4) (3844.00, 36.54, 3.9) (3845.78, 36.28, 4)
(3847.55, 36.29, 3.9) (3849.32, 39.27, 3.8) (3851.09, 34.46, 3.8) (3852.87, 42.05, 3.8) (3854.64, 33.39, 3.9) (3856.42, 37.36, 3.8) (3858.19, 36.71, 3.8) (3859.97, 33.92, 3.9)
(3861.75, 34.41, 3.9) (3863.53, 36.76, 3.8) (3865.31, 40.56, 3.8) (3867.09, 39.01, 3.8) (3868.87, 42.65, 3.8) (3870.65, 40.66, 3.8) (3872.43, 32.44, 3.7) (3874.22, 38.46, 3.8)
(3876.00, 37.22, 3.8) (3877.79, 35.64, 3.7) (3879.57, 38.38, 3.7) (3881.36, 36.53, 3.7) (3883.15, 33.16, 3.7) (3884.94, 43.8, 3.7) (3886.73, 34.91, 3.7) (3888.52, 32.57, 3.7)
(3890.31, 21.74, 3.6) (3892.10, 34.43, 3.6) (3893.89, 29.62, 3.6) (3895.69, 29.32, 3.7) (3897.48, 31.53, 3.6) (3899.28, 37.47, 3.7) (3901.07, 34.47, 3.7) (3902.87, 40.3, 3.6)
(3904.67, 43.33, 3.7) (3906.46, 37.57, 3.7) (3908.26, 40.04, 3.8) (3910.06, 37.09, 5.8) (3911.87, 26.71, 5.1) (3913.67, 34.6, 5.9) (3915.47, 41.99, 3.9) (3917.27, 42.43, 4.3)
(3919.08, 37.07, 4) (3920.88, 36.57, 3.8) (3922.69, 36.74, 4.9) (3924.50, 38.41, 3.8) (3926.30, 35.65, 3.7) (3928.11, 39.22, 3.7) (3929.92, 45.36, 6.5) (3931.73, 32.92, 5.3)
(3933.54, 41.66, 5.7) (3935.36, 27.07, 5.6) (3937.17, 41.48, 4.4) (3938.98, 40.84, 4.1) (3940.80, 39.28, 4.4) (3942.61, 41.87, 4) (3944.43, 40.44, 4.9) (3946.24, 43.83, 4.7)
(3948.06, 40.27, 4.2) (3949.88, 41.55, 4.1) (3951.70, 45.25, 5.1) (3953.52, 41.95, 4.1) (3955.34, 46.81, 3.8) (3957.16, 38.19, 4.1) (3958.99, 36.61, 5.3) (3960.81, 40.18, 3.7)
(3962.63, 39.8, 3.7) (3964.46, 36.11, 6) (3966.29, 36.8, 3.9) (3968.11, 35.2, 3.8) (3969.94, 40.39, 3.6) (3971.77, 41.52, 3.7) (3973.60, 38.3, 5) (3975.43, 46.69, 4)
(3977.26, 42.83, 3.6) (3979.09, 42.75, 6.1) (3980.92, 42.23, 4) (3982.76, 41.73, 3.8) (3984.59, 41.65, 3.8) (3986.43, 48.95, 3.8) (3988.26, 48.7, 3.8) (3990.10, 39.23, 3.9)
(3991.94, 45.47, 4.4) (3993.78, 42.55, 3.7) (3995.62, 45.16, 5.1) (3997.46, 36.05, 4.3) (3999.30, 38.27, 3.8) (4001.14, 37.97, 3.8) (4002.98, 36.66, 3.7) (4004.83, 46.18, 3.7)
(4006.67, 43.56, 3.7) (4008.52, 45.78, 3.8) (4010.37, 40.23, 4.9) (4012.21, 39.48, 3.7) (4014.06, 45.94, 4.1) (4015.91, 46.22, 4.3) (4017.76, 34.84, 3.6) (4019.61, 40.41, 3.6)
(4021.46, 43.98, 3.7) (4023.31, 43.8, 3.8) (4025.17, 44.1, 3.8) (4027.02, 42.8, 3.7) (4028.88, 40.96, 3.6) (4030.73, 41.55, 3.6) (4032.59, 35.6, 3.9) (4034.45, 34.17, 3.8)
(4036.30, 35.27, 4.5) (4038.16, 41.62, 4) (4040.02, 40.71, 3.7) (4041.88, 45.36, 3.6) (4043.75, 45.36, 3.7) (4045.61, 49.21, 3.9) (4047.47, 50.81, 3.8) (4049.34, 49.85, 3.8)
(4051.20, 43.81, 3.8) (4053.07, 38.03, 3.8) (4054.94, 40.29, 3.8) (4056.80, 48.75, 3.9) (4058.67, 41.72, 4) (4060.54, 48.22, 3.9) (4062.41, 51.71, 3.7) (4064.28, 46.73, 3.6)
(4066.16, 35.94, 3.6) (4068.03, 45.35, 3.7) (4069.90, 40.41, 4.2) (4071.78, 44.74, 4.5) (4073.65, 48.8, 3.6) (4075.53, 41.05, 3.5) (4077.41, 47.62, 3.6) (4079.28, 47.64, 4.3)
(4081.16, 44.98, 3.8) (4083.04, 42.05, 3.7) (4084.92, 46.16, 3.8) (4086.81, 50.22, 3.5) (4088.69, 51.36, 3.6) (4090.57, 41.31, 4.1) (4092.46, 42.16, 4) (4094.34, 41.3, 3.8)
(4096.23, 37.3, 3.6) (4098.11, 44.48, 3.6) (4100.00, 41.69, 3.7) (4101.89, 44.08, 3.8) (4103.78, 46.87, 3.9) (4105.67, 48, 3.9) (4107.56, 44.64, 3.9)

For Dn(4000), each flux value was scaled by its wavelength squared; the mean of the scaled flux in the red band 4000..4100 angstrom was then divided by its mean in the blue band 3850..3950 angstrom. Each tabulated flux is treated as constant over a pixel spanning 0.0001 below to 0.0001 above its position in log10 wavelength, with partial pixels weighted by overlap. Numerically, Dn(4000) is 1.3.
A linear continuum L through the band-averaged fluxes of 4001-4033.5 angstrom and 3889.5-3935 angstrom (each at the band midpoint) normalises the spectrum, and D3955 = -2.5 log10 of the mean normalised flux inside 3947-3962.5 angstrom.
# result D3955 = -0.078 mag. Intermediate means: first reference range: 36.2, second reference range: 41.8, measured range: 41.3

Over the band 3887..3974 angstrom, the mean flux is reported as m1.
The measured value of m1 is 37.8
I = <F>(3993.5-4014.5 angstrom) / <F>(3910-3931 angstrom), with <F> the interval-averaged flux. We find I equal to 1.10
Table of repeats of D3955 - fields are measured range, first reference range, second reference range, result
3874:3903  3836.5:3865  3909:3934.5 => 0.09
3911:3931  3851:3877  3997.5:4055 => 0.04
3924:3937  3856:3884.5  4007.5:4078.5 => 0.05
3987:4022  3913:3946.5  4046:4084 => 0.01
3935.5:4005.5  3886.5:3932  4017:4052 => -0.06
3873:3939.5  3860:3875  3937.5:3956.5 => 0.10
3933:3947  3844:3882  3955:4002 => 0.01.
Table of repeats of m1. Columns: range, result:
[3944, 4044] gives 41.4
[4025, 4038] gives 39.1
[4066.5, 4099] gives 44.4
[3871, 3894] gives 34.8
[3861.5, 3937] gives 36.5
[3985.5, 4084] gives 43.1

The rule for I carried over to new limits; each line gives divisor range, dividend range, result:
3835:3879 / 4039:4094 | 1.21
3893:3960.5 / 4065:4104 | 1.15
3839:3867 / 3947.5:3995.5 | 1.12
